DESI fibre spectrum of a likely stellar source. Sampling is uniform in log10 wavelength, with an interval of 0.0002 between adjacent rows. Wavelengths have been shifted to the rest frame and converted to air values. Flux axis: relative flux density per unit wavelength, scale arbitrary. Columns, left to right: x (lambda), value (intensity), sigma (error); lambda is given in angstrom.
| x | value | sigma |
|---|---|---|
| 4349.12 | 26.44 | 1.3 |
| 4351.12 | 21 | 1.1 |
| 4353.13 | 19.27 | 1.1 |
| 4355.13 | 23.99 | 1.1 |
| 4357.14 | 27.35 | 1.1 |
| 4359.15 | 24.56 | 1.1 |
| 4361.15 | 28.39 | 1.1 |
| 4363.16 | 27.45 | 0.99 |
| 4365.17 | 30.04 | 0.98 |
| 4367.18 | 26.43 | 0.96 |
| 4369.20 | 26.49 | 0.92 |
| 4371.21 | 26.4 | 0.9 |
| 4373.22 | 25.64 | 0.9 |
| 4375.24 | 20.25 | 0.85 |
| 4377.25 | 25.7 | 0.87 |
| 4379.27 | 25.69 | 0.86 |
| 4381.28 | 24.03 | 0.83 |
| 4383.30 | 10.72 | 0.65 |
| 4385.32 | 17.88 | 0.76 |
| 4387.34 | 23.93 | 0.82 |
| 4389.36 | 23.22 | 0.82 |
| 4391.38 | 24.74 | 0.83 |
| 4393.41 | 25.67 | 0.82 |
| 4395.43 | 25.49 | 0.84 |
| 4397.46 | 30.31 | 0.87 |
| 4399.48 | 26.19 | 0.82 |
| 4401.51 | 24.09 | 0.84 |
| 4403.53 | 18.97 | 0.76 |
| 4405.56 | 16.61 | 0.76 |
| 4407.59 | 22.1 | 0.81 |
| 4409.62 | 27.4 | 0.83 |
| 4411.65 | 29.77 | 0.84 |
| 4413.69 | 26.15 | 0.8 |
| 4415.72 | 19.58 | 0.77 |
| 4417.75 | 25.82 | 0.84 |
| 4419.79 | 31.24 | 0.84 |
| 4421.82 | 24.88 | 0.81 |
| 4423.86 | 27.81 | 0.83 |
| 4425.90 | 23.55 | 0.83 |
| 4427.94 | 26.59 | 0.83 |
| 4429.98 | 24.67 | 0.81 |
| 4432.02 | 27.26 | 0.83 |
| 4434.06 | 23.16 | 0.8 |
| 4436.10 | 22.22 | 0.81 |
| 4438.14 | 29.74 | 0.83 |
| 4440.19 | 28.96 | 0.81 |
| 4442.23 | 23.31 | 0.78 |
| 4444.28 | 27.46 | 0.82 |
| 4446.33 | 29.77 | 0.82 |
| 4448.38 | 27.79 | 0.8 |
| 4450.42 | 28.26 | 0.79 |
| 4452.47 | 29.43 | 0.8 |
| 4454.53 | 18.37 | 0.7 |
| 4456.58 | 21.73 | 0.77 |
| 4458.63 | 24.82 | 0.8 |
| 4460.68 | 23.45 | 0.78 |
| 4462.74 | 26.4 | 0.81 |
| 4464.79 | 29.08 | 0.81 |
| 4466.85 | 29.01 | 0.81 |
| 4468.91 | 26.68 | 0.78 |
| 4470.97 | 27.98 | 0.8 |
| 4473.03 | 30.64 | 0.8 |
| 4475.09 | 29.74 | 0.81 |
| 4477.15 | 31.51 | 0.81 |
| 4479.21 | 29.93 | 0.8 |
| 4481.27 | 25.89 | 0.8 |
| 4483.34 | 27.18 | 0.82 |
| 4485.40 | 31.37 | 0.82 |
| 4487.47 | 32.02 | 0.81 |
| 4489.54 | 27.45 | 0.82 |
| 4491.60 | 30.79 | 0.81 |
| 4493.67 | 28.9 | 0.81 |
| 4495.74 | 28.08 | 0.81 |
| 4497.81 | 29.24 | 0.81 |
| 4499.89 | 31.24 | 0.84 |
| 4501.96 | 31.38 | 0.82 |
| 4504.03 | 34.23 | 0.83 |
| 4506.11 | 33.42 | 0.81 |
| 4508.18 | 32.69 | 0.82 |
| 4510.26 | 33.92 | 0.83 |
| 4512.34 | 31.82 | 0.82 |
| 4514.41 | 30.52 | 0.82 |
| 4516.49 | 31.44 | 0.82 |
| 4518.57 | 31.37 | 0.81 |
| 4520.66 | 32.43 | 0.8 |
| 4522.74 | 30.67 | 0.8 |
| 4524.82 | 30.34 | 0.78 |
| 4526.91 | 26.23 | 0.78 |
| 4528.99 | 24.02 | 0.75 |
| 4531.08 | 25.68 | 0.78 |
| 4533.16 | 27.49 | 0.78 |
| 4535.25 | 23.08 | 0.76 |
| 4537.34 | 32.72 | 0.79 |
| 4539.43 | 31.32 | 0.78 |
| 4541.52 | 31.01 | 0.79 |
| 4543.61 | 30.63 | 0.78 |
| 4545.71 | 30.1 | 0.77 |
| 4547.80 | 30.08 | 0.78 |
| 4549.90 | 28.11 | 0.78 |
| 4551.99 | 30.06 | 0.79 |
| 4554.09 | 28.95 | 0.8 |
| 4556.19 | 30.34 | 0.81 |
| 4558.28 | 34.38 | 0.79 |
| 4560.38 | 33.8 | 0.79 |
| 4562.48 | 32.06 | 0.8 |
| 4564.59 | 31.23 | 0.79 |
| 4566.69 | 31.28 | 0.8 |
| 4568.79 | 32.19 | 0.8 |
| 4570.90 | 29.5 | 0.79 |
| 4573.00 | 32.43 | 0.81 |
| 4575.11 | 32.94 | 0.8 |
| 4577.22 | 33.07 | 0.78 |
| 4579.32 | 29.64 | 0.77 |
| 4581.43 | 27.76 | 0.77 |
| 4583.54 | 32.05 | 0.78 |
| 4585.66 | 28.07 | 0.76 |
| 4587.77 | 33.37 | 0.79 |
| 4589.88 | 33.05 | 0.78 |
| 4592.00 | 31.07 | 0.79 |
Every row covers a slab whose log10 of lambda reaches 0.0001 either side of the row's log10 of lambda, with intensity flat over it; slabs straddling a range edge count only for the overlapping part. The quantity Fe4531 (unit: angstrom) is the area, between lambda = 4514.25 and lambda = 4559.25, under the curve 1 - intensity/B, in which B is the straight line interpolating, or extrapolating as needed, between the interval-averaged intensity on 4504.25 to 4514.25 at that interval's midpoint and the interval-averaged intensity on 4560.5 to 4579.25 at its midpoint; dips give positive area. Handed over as 3.9 angstrom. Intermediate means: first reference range 32.9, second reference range 31.8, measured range 29.6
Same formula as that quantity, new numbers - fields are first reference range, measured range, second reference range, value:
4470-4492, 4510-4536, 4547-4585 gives 1.0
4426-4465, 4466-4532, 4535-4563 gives -3.9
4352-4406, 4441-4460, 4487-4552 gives 1.0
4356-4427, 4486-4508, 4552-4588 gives -1.7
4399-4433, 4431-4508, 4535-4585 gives -2.8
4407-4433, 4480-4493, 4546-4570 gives -0.3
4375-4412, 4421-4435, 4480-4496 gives 0.0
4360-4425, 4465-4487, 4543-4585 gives -1.1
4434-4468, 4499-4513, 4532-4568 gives -2.1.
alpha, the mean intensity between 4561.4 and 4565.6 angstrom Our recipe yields 31.6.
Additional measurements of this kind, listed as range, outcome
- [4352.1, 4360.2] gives 23.8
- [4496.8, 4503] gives 30.6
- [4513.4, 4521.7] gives 31.4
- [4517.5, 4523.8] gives 31.5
